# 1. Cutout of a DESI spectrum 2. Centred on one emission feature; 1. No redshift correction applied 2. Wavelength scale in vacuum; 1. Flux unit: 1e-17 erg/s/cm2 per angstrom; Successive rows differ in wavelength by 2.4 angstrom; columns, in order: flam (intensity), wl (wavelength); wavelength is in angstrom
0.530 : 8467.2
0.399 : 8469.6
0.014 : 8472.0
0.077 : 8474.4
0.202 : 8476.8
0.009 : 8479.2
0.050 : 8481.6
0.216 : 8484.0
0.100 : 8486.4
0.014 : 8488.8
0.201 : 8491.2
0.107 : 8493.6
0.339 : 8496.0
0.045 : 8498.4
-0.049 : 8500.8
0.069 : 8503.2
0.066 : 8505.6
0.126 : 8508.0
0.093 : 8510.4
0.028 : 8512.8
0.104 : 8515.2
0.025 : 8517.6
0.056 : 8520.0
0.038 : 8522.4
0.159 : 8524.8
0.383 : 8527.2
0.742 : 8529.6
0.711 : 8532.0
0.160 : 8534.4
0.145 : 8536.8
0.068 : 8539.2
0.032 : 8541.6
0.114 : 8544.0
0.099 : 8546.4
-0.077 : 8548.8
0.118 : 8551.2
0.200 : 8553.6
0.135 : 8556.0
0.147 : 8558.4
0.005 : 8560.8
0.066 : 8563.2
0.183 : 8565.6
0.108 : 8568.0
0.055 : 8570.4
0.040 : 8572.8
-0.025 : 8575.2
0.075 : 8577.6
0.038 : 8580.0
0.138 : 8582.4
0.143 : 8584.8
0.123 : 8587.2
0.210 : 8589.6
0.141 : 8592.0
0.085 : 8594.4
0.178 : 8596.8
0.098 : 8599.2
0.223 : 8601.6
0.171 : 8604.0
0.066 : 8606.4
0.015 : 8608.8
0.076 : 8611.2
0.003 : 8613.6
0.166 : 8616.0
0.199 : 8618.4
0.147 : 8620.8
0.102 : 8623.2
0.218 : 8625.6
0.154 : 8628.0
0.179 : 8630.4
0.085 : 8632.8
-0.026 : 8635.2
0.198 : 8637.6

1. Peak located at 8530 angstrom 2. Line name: H-beta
